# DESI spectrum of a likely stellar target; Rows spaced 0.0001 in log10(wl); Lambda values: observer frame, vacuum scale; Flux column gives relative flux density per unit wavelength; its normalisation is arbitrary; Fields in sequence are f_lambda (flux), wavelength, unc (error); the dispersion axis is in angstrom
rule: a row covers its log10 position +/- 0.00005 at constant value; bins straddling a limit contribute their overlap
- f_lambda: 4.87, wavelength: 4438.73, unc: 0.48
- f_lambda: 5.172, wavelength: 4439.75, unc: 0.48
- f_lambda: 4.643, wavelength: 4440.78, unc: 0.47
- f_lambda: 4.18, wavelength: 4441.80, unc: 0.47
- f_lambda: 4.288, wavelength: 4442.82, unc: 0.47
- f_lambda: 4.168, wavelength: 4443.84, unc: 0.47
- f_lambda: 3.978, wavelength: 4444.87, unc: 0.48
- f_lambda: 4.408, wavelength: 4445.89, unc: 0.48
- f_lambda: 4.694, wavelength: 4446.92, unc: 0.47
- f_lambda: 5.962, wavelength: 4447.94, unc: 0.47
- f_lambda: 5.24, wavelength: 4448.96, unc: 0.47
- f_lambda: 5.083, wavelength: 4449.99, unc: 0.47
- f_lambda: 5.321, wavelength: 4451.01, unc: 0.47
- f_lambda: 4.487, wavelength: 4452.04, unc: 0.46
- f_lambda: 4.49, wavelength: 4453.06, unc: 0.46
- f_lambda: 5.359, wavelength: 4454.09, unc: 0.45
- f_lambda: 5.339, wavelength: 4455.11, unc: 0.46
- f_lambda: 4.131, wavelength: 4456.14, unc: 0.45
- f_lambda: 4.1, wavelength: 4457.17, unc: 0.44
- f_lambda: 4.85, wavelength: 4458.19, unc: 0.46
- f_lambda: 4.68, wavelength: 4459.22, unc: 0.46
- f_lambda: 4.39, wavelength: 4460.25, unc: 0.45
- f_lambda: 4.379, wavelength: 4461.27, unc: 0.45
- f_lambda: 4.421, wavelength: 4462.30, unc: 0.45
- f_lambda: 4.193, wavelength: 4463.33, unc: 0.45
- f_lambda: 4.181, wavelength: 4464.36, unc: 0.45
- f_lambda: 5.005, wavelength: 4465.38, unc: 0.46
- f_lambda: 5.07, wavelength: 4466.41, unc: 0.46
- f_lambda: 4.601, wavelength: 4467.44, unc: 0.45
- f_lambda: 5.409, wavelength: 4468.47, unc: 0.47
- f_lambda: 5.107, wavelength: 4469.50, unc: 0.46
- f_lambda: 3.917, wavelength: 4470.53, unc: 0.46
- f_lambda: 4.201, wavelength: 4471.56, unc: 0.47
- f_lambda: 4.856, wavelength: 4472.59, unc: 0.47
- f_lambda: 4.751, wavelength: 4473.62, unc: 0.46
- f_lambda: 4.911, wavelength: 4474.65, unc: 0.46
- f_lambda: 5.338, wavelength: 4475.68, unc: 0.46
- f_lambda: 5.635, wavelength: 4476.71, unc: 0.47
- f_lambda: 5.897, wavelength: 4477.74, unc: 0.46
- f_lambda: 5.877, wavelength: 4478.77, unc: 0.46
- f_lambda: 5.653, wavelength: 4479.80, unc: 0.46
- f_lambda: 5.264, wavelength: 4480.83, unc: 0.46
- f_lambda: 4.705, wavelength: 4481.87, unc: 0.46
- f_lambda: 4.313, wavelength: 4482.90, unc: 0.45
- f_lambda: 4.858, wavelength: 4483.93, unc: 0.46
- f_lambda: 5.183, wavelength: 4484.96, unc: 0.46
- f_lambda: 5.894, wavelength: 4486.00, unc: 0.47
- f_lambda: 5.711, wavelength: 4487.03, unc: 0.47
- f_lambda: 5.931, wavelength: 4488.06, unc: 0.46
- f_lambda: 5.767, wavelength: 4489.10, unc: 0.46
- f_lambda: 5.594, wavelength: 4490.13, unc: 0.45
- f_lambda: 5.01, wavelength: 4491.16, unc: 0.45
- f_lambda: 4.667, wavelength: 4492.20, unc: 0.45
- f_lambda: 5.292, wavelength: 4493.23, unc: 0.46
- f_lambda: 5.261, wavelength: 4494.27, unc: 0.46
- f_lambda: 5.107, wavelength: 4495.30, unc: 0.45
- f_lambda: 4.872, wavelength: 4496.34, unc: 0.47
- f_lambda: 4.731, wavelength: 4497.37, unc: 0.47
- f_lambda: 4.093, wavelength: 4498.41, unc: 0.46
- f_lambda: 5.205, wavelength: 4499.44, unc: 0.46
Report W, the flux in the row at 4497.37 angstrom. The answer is 4.731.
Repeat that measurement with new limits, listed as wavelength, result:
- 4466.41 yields 5.07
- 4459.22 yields 4.68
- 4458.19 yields 4.85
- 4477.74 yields 5.897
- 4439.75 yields 5.172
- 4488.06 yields 5.931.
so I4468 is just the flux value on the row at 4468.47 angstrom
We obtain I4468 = 5.409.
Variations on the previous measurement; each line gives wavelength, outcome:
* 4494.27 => 5.261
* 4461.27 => 4.379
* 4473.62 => 4.751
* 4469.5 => 5.107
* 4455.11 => 5.339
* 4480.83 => 5.264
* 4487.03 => 5.711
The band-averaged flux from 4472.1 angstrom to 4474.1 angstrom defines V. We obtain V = 4.8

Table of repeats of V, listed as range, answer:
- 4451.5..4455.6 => 4.92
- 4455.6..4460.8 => 4.43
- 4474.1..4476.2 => 5.12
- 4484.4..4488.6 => 5.66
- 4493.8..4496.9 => 5.08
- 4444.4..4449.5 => 4.87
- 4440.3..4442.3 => 4.42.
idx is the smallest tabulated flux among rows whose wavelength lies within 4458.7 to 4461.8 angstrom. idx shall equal 4.379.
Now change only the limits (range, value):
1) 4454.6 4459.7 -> 4.1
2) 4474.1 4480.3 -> 4.911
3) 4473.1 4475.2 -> 4.751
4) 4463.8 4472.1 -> 3.917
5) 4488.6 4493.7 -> 4.667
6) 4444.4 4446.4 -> 3.978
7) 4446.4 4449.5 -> 4.694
